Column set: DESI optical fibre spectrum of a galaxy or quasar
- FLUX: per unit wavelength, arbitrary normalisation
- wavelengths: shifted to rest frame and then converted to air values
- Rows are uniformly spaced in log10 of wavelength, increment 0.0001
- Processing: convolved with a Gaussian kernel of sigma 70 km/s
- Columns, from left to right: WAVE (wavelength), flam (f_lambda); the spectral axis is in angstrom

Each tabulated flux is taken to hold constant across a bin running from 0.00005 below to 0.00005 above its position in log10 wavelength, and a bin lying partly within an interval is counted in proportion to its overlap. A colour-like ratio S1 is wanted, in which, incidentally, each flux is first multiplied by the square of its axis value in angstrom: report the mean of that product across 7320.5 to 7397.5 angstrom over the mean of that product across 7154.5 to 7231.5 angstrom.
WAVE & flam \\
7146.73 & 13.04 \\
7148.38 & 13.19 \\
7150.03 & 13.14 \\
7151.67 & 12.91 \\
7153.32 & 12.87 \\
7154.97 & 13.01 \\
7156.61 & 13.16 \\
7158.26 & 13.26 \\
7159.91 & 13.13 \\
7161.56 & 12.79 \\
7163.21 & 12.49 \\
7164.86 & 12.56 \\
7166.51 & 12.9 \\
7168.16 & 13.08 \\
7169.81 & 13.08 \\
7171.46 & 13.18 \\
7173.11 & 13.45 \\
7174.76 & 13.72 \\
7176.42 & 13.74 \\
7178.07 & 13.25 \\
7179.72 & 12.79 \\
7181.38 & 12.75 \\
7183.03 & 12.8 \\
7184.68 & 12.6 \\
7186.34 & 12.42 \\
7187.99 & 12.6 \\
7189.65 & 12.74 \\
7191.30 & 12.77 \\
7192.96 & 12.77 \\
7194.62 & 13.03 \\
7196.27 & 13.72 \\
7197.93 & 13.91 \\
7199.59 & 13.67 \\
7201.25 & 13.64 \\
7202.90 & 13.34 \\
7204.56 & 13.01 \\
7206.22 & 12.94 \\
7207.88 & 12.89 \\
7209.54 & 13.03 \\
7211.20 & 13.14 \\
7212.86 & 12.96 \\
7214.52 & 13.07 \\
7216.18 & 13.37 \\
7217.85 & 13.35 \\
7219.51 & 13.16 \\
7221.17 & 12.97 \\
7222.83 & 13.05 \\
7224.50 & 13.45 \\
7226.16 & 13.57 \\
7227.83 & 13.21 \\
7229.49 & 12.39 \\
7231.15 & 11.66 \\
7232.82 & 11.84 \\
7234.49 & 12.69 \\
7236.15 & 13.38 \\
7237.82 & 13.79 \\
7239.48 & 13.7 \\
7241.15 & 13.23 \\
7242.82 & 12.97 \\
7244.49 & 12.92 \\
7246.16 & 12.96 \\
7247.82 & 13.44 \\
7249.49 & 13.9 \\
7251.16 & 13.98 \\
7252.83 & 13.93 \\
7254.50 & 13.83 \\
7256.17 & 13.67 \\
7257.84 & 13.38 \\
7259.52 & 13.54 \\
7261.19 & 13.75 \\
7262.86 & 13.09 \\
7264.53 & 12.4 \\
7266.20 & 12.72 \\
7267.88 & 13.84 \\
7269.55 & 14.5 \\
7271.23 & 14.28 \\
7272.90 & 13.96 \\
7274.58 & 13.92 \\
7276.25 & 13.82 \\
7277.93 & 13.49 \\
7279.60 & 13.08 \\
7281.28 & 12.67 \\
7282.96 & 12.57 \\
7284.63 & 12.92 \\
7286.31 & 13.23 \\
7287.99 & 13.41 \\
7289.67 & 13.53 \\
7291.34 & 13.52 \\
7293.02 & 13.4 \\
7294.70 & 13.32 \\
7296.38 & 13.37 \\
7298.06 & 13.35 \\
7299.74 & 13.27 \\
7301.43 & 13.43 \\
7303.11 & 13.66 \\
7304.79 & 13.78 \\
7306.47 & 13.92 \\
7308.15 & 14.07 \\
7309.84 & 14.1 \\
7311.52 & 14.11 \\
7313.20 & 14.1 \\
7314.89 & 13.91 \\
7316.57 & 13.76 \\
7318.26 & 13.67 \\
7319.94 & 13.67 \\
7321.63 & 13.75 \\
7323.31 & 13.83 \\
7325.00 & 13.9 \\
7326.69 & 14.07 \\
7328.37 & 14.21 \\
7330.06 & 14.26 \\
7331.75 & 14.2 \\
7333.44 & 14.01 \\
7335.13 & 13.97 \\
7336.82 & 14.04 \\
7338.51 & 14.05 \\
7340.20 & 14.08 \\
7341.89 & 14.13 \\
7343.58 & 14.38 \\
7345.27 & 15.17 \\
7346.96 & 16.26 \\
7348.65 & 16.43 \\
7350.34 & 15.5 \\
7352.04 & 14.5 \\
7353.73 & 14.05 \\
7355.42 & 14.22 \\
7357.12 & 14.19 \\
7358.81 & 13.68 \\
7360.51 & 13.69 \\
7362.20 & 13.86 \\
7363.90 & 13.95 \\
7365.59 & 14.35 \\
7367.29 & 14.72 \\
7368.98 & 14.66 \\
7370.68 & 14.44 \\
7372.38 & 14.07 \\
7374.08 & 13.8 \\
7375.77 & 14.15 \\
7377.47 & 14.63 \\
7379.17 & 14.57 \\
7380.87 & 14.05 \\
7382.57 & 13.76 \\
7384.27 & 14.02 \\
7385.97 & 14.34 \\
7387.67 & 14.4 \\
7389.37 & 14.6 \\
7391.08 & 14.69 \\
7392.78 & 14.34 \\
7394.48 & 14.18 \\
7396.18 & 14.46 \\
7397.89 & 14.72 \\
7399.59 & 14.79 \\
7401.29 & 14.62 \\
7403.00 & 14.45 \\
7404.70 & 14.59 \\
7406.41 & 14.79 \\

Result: 1.15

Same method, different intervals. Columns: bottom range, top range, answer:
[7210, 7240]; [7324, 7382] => 1.14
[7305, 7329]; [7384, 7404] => 1.06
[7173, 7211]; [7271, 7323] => 1.07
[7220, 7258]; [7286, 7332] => 1.06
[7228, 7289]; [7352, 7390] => 1.10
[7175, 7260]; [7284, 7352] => 1.09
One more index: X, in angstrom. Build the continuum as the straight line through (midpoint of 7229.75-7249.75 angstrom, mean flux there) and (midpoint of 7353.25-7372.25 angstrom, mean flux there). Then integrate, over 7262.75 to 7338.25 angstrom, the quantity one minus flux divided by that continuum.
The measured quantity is -0.45 angstrom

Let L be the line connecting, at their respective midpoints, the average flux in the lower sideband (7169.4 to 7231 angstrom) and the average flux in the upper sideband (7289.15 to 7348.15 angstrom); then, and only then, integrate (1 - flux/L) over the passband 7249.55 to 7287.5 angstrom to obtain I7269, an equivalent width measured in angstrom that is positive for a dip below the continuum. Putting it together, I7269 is 0.3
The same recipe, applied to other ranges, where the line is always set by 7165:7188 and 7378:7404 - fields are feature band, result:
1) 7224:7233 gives 0.43 angstrom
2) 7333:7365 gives -0.68 angstrom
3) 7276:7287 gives 0.51 angstrom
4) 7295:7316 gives 0.17 angstrom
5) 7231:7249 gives 0.55 angstrom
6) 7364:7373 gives -0.10 angstrom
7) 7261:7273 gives 0.07 angstrom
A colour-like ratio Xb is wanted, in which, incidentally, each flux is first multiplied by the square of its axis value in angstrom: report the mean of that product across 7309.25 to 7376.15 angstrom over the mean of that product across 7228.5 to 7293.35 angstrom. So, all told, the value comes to 1.1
